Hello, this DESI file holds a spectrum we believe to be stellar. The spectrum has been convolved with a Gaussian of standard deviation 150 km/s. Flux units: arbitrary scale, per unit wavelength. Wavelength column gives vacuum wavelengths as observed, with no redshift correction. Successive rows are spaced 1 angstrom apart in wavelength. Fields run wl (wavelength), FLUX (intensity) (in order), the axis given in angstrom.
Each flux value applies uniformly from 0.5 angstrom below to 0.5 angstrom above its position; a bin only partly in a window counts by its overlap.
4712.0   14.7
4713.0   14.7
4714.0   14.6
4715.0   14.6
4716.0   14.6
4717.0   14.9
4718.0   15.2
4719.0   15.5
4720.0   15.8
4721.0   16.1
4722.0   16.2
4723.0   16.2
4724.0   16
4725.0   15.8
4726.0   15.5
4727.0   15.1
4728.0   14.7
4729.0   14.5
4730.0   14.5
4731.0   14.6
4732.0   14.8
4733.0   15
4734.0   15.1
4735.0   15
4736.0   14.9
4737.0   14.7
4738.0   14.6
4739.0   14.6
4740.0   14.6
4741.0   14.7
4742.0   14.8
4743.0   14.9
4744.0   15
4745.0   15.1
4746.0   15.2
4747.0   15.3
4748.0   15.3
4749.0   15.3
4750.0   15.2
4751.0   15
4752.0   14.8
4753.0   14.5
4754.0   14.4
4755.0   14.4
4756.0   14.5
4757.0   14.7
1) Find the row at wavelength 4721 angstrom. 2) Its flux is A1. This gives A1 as 16.1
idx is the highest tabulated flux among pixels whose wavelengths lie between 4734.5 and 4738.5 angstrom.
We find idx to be 15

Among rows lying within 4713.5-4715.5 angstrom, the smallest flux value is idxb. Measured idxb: 14.6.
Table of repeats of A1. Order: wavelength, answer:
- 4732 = 14.8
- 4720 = 15.8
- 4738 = 14.6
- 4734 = 15.1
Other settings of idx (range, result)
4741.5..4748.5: 15.3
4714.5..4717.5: 14.9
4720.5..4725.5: 16.2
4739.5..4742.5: 14.8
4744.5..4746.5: 15.2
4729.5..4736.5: 15.1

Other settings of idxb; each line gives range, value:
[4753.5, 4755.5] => 14.4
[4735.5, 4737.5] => 14.7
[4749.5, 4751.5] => 15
